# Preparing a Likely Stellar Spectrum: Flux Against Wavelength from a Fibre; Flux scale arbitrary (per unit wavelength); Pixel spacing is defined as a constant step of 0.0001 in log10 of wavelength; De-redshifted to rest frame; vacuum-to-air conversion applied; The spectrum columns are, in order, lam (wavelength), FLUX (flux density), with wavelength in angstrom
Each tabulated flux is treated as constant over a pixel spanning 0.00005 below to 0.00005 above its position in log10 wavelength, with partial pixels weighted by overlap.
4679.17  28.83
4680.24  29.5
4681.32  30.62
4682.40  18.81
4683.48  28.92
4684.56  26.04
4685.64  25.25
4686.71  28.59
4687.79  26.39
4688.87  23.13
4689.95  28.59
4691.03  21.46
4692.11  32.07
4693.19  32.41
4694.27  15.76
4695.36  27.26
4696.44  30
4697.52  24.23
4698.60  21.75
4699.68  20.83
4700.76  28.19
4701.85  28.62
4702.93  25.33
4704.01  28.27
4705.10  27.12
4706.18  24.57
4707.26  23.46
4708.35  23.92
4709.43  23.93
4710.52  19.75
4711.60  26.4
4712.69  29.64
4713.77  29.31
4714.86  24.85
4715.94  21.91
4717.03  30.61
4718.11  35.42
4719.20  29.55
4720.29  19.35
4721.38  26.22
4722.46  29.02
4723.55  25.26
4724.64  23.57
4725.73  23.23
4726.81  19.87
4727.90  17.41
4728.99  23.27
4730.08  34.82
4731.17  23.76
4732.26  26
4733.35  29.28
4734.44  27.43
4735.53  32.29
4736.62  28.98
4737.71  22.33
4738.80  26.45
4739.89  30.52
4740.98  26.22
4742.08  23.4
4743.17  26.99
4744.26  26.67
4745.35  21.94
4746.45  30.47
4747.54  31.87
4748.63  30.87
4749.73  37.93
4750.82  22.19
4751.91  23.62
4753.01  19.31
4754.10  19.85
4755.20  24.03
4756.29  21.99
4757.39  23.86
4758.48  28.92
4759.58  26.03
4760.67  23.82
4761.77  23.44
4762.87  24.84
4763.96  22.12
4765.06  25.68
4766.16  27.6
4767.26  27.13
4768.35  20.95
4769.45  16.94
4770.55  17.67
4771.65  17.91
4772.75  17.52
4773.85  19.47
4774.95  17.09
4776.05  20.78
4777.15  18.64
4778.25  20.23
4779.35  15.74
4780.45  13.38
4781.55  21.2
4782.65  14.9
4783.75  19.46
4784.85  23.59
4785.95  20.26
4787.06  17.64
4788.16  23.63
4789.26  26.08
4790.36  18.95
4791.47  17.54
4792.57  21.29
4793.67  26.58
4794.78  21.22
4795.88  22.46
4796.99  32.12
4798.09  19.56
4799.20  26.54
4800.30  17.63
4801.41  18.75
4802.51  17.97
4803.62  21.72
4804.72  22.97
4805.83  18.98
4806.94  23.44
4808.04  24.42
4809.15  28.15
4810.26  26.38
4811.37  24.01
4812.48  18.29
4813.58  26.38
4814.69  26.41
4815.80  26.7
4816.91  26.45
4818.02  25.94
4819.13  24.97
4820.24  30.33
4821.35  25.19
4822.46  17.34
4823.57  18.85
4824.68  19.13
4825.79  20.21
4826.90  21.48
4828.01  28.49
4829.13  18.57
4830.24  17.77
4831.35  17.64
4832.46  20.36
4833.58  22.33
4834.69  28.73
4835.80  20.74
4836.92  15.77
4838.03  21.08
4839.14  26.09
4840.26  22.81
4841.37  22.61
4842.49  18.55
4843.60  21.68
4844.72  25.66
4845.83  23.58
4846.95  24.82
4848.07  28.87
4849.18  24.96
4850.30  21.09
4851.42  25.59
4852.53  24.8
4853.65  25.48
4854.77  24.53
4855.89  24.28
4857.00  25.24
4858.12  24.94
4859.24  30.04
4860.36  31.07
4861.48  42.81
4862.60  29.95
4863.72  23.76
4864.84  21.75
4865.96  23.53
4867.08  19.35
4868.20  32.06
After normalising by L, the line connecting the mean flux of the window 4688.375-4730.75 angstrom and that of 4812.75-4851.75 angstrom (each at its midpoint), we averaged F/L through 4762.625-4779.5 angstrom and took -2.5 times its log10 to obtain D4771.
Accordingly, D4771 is 0.177 mag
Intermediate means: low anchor 25.6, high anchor 23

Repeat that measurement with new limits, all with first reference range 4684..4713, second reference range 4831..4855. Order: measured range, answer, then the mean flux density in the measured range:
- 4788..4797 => 0.057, 22.8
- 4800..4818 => 0.023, 23.2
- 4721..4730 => 0.050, 24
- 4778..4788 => 0.281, 18.6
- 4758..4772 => 0.051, 23.4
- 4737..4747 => -0.055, 26.2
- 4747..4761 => -0.047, 25.8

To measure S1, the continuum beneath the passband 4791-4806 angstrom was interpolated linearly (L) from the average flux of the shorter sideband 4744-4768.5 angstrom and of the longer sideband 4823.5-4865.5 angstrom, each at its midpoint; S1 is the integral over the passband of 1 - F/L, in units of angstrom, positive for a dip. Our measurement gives 1.7 angstrom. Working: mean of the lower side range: 25.5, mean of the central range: 21.9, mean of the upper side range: 23.9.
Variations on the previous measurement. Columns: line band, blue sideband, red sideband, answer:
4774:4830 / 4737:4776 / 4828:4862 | 5.2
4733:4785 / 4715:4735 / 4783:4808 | 0.9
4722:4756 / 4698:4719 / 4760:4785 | -4.0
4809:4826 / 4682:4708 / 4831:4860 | 0.0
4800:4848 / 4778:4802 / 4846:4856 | 0.9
